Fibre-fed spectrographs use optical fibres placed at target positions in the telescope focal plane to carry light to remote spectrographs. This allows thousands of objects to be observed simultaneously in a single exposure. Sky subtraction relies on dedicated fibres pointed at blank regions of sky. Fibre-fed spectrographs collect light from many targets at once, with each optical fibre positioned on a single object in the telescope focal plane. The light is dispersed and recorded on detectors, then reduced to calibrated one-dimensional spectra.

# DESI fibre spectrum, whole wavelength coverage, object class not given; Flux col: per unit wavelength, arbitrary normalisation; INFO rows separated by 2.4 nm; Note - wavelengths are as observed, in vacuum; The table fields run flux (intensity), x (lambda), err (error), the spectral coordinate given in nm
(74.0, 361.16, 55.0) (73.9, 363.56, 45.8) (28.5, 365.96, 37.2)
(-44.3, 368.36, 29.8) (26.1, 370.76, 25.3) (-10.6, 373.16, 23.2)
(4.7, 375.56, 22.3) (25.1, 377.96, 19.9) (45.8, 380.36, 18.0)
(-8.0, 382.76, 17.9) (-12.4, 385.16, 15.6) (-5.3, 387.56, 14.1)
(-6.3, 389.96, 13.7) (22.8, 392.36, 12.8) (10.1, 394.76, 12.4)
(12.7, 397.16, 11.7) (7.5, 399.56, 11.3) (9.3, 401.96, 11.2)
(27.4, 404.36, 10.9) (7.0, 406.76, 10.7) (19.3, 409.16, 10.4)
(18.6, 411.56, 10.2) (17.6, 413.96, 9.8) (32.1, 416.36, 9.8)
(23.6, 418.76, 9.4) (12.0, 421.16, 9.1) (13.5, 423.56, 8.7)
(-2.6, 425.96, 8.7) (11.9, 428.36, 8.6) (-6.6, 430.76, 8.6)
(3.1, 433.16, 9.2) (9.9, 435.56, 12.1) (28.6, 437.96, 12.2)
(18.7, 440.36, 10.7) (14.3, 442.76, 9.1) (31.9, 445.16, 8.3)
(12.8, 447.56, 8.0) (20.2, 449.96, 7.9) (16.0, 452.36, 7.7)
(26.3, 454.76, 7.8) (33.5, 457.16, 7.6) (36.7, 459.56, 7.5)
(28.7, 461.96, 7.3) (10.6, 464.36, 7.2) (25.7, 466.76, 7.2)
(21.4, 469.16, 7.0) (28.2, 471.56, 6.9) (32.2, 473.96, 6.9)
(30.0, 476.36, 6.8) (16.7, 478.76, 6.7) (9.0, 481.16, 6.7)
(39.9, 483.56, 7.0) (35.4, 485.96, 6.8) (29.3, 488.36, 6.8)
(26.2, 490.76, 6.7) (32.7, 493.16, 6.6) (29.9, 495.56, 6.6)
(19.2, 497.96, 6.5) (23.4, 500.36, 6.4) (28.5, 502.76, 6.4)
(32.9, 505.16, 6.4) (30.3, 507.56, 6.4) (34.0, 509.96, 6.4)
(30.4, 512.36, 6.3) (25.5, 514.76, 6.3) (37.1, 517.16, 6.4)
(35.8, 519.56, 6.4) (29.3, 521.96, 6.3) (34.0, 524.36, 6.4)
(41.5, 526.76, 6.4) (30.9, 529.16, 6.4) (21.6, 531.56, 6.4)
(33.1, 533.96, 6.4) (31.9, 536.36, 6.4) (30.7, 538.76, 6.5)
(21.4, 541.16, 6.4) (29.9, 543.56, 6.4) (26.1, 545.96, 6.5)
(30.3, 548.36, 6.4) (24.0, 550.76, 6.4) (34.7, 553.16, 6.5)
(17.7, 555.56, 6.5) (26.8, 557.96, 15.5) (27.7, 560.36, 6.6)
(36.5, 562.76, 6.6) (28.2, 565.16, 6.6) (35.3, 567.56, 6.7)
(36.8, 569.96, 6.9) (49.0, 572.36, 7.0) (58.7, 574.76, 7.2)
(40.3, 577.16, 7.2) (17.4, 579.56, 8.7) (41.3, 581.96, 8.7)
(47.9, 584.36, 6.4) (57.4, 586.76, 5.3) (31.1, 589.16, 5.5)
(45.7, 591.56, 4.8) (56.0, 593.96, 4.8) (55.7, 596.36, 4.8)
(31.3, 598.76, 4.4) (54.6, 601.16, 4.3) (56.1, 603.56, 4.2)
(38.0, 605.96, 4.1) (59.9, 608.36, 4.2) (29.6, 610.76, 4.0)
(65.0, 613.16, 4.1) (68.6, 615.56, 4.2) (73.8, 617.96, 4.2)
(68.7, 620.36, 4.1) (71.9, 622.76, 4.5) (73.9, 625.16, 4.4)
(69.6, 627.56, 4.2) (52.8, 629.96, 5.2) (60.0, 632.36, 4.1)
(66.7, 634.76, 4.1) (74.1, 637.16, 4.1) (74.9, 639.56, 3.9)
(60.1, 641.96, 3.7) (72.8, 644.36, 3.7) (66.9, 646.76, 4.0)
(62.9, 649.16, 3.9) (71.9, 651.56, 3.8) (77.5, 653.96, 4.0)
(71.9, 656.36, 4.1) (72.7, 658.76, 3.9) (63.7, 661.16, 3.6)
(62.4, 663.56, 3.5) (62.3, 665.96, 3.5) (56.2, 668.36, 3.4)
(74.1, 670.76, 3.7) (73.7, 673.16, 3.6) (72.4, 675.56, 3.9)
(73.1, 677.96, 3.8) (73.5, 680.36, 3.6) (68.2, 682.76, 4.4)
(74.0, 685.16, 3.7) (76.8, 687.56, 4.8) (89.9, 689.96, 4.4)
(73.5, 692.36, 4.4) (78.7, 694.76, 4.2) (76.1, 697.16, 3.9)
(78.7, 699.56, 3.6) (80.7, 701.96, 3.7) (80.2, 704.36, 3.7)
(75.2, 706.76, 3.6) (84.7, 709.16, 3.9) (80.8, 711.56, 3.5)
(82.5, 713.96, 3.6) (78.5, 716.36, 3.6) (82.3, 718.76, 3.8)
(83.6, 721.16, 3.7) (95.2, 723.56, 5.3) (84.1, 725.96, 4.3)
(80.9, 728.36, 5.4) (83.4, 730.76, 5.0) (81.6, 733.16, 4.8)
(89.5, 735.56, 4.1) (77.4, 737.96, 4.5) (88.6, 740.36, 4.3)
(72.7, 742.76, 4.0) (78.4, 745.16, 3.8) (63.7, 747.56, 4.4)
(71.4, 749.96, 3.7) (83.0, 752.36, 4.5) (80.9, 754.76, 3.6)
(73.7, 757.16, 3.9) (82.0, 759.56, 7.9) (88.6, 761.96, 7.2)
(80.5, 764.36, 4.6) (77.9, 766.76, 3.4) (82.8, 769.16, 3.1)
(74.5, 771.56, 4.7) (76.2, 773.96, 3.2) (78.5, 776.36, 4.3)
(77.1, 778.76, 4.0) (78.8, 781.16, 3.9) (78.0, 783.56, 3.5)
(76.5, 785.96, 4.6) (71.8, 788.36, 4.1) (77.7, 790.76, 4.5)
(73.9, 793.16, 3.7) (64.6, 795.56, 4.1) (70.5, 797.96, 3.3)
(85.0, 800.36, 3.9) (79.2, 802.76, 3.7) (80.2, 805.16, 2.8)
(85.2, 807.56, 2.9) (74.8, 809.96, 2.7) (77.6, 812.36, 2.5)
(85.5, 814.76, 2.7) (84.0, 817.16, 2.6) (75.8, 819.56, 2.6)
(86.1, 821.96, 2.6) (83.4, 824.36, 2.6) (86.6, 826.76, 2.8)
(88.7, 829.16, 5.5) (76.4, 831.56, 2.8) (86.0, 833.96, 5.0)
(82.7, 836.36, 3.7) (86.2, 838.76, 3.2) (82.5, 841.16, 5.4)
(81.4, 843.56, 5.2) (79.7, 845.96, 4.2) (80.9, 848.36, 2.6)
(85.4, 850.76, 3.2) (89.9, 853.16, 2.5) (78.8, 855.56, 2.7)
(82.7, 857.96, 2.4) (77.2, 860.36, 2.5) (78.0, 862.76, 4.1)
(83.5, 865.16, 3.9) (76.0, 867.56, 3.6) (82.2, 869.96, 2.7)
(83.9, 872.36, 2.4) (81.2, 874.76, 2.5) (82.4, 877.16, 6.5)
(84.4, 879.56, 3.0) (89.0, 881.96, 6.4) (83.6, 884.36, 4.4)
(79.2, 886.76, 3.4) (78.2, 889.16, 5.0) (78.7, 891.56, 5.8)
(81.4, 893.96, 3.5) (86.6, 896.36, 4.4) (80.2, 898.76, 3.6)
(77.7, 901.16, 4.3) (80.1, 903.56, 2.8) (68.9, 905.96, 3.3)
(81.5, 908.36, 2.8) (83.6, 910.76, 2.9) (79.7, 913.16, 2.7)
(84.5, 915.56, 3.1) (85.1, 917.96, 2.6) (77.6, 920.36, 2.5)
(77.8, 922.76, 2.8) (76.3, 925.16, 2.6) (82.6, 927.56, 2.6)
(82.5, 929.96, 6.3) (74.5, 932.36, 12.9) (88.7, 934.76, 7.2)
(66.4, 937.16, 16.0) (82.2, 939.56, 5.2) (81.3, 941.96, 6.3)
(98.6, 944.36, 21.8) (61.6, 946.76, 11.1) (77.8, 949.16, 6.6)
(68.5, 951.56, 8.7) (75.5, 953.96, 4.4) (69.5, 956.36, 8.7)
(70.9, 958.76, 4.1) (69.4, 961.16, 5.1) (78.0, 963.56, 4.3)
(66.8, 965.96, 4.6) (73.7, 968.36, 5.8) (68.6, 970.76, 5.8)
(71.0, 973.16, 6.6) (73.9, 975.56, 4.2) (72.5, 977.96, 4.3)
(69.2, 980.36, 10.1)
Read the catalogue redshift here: 0.538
